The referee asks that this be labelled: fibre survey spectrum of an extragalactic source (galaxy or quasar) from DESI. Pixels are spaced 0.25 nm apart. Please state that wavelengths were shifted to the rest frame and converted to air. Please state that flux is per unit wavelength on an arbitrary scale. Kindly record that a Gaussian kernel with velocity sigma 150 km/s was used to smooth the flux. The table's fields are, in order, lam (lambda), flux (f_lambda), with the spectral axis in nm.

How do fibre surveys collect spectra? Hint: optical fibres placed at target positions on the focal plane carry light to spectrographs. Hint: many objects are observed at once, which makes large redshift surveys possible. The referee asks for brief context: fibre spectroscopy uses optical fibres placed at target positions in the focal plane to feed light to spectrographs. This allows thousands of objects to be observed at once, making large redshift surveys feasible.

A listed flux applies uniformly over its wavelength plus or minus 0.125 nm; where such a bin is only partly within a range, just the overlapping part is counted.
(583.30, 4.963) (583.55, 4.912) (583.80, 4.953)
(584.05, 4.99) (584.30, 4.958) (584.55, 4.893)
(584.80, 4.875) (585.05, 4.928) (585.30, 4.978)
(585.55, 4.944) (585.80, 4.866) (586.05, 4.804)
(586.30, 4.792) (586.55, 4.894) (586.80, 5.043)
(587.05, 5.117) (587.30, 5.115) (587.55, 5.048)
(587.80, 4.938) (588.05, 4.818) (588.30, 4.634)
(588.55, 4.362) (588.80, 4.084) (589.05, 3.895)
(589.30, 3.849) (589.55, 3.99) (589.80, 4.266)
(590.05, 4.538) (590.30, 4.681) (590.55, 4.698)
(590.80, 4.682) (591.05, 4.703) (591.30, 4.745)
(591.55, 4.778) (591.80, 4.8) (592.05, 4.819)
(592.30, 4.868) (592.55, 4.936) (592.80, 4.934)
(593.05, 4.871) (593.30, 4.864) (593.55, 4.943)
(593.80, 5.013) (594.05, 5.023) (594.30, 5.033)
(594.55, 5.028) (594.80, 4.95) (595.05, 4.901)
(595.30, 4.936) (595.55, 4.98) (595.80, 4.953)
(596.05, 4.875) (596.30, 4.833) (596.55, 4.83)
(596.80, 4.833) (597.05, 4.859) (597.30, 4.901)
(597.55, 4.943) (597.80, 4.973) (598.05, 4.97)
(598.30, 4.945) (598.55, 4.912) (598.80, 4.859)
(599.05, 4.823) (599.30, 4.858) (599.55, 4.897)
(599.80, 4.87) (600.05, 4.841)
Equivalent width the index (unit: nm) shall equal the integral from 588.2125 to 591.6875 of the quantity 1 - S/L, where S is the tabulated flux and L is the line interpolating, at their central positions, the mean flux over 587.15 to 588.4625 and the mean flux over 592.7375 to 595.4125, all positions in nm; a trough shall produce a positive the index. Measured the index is 0.35 nm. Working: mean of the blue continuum 4.9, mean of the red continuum 4.95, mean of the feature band 4.42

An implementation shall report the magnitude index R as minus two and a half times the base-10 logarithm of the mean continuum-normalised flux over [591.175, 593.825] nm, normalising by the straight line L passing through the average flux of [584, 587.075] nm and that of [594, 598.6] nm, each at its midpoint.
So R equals 0.01 mag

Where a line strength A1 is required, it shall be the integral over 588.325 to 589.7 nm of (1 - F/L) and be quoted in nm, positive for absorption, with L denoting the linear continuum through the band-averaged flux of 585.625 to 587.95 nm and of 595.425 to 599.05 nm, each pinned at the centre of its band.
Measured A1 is 0.24 nm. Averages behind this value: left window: 4.96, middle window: 4.08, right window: 4.9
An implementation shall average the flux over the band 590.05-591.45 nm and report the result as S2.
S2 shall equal 4.69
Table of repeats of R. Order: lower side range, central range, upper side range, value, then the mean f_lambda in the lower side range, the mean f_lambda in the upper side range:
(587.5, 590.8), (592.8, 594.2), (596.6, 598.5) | -0.06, 4.44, 4.91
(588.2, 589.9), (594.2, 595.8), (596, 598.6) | -0.06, 4.15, 4.9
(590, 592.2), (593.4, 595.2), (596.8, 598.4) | -0.04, 4.72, 4.92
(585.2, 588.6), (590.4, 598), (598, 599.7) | 0.00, 4.89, 4.89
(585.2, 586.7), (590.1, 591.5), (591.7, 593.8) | 0.04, 4.88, 4.89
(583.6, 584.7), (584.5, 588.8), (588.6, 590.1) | -0.08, 4.94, 4.09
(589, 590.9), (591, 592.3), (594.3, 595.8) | -0.05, 4.34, 4.96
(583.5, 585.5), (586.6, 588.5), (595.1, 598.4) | 0.00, 4.94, 4.91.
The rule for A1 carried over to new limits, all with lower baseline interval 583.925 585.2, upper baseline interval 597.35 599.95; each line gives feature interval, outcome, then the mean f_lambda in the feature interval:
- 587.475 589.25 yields 0.15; 4.5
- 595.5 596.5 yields 0.00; 4.9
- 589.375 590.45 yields 0.12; 4.35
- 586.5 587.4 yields -0.02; 5.05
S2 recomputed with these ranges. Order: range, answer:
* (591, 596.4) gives 4.9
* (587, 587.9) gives 5.05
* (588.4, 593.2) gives 4.55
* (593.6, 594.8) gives 5.01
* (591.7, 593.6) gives 4.88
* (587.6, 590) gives 4.34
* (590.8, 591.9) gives 4.75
